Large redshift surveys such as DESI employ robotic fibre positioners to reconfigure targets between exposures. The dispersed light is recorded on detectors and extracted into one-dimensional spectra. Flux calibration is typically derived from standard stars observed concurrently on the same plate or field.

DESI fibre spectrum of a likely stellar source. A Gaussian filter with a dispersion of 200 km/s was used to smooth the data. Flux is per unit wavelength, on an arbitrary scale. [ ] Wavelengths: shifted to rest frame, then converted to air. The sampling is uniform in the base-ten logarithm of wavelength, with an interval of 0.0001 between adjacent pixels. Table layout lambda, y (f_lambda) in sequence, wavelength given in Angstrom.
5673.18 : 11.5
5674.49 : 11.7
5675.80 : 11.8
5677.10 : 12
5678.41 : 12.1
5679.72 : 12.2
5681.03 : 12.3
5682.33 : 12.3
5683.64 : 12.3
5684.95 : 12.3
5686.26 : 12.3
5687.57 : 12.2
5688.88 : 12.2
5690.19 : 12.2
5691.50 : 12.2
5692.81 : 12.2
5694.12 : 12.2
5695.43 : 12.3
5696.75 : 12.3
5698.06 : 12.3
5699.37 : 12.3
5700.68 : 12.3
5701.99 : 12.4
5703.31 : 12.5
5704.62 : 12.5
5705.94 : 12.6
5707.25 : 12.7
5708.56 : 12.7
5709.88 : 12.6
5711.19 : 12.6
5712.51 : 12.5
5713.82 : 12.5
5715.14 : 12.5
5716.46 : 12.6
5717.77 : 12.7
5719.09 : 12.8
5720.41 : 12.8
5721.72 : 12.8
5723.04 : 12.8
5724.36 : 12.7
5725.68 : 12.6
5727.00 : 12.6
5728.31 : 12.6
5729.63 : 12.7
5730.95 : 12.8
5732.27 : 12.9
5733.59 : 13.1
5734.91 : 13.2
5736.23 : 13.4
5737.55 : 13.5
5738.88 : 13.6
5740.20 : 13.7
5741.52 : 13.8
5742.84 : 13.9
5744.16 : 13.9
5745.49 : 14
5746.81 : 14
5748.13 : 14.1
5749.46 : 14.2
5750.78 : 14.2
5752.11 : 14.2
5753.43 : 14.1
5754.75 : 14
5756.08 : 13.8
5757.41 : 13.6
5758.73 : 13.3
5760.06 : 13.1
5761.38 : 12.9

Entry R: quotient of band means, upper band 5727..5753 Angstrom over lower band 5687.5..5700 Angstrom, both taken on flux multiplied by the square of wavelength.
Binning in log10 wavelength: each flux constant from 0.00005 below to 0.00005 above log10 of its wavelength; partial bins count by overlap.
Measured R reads 1.1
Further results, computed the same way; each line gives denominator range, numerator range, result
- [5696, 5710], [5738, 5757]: 1.14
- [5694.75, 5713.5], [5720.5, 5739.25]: 1.05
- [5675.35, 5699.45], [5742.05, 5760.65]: 1.16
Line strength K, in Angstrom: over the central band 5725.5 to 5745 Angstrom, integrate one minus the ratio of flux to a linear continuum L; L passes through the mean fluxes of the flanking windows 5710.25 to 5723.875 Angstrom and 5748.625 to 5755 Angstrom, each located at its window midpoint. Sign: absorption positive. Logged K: 0.29 Angstrom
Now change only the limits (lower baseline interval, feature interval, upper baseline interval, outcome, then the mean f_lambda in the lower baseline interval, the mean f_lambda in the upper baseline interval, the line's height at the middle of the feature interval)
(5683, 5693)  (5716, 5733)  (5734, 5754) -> 0.71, 12.2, 13.8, 13.3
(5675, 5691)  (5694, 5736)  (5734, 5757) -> 1.31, 12.2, 13.8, 13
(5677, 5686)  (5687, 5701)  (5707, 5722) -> 0.16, 12.2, 12.6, 12.4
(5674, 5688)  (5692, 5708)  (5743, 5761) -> 0.28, 12.1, 13.9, 12.6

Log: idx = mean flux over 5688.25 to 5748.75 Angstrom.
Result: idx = 12.8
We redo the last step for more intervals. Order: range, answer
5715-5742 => 13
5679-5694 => 12.2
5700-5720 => 12.6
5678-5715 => 12.4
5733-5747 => 13.6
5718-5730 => 12.7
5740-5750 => 14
